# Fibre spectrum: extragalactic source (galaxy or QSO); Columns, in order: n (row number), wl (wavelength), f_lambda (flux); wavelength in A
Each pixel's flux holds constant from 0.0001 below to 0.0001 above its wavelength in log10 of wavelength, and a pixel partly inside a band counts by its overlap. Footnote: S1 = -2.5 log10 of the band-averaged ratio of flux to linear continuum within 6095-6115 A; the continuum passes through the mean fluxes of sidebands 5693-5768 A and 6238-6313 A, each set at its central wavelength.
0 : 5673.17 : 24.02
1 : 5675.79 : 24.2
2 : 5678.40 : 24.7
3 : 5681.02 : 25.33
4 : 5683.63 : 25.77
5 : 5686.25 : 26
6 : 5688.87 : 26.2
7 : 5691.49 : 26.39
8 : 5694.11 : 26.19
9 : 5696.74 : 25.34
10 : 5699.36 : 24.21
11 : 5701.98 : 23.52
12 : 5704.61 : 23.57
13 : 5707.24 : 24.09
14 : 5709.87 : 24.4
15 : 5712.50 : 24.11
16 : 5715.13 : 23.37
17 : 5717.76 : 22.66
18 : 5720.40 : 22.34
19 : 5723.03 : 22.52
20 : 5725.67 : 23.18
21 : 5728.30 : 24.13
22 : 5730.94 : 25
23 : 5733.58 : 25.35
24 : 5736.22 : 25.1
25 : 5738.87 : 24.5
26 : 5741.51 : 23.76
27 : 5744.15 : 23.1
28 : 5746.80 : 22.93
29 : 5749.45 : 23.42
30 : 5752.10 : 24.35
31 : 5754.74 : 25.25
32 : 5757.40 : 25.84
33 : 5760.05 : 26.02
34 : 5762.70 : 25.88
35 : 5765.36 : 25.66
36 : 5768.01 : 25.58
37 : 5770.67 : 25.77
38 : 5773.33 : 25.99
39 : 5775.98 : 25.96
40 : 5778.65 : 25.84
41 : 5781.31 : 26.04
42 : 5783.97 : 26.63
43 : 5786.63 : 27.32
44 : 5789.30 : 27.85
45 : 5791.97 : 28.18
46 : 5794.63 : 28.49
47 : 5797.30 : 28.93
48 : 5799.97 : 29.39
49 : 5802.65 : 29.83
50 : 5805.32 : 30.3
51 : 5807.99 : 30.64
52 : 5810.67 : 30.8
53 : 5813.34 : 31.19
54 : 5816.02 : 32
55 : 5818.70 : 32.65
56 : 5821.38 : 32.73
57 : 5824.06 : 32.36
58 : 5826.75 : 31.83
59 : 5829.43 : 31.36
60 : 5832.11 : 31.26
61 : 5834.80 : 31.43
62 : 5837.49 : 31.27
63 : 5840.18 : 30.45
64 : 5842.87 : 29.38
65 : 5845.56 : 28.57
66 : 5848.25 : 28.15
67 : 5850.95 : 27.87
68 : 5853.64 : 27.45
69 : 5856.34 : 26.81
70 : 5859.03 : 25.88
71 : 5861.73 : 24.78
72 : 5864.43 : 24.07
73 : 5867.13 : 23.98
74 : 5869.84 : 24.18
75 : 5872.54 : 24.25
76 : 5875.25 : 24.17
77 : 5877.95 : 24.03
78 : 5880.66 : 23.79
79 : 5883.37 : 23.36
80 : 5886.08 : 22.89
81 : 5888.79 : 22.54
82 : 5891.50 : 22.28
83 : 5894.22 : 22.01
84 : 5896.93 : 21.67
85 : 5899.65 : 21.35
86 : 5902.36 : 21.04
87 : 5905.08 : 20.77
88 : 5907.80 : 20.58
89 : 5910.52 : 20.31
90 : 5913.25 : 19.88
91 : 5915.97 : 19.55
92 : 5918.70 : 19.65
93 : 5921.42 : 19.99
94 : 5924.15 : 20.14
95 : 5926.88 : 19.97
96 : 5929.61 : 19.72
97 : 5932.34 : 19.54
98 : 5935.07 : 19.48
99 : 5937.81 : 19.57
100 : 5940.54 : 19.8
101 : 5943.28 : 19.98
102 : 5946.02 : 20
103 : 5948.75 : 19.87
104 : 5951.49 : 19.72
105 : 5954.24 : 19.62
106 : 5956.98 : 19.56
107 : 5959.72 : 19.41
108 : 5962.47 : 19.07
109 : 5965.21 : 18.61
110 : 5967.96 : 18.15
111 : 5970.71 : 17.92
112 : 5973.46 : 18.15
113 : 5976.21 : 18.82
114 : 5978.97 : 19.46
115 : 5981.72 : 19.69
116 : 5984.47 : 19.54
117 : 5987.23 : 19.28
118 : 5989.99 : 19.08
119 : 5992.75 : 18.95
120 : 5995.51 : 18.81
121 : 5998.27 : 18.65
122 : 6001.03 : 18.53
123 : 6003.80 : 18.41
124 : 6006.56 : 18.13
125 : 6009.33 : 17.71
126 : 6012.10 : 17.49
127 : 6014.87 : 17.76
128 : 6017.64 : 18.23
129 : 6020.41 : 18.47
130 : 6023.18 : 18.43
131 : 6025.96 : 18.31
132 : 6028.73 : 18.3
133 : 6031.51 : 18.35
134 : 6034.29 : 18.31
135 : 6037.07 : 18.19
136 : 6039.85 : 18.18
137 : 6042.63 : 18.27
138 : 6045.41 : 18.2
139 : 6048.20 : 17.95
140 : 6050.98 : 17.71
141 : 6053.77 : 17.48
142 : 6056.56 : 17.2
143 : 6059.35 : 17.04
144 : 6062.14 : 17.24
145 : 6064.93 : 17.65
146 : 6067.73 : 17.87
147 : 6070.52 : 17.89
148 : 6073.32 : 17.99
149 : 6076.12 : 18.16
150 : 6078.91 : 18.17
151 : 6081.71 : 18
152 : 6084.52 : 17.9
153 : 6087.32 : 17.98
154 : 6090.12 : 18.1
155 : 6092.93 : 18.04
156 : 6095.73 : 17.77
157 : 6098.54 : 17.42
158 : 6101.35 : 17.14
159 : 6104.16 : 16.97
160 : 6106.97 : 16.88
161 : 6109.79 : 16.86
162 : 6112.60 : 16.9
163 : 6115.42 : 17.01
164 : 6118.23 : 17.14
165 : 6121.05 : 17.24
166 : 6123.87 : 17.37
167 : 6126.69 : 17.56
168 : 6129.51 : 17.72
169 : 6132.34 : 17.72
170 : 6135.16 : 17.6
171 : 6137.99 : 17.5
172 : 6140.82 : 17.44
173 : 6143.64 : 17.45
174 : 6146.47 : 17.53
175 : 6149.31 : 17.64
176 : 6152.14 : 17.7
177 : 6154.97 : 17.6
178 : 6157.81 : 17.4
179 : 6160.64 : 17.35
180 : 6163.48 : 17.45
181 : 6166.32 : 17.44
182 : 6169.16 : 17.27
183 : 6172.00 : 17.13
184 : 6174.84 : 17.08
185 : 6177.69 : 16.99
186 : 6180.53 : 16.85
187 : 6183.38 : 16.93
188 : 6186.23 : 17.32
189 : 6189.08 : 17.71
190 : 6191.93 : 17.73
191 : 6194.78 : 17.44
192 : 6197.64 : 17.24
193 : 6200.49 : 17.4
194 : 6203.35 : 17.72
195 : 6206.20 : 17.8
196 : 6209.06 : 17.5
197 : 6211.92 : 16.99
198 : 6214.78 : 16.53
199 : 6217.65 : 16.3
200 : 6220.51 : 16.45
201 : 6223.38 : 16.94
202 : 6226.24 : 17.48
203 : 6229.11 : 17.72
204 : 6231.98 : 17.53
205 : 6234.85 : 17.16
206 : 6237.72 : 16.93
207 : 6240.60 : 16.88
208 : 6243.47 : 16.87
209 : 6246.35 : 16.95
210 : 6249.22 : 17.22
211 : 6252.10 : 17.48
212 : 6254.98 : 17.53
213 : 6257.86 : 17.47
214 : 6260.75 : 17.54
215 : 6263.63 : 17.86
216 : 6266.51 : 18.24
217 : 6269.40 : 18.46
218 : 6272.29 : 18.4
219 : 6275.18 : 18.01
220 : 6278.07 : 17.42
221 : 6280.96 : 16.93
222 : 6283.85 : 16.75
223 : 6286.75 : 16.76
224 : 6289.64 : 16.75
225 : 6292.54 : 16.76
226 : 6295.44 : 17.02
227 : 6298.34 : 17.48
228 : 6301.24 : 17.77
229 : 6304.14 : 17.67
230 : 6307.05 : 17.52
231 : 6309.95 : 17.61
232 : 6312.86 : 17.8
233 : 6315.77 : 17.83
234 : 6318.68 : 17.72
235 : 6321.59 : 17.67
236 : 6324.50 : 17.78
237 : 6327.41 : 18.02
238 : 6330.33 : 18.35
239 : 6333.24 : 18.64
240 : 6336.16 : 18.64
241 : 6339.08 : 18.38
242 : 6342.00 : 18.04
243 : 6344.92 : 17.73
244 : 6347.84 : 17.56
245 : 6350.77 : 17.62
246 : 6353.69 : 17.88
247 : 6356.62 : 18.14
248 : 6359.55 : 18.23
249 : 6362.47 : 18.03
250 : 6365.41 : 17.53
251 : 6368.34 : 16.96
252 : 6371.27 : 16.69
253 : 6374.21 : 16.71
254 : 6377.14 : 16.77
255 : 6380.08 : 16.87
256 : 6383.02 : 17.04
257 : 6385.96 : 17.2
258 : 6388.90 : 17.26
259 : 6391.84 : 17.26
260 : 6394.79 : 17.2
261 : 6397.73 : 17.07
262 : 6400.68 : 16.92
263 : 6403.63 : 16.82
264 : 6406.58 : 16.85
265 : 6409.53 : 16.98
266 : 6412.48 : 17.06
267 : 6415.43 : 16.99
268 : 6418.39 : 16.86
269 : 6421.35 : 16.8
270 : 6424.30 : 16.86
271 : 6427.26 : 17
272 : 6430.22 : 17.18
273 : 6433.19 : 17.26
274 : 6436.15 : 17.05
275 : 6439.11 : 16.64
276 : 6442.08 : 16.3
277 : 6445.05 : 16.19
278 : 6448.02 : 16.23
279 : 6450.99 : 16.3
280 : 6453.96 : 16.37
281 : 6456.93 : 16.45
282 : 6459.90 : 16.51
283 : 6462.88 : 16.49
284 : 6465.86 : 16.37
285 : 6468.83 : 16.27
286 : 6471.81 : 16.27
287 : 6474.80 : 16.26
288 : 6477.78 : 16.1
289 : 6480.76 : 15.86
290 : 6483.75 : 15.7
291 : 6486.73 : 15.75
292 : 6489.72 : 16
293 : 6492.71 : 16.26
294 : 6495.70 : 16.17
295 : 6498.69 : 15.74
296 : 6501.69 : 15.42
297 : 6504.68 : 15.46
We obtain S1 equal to 0.146 mag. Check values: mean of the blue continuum 24.3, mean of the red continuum 17.4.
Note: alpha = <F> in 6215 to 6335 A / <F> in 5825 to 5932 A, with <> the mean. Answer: 0.72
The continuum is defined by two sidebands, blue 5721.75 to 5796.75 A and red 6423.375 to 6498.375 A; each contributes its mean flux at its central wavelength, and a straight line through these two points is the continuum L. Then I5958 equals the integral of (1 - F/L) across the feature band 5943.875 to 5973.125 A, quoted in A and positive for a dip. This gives 4.7 A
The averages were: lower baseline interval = 25.4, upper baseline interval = 16.4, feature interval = 19.2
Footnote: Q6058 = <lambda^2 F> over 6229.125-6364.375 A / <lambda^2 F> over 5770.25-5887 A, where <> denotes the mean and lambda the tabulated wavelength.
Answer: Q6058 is 0.7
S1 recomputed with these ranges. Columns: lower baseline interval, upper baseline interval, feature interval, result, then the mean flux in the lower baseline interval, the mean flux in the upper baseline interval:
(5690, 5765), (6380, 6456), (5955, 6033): 0.15 mag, 24.3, 16.9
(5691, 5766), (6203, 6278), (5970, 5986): 0.11 mag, 24.3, 17.4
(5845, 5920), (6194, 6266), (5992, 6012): 0.16 mag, 23.4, 17.2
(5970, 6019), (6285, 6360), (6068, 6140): 0.05 mag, 18.6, 17.7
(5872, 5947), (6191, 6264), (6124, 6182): 0.04 mag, 21.1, 17.2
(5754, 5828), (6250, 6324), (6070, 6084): 0.22 mag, 28.4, 17.5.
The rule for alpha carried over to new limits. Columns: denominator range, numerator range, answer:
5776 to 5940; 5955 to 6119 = 0.71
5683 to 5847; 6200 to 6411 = 0.65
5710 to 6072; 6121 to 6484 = 0.76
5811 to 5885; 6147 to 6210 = 0.62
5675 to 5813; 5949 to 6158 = 0.70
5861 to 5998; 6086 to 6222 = 0.84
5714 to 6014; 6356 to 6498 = 0.70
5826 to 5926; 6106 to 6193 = 0.71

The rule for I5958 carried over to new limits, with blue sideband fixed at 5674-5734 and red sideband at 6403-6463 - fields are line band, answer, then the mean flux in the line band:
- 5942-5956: 1.3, 19.8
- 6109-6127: 2.6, 17.1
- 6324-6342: -0.5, 18.3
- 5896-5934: 3.3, 20.3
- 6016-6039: 3.0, 18.3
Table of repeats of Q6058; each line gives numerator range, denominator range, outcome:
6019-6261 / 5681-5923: 0.76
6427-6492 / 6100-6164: 1.05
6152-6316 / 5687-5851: 0.75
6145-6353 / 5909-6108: 1.02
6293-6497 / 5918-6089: 1.04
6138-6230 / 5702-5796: 0.80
